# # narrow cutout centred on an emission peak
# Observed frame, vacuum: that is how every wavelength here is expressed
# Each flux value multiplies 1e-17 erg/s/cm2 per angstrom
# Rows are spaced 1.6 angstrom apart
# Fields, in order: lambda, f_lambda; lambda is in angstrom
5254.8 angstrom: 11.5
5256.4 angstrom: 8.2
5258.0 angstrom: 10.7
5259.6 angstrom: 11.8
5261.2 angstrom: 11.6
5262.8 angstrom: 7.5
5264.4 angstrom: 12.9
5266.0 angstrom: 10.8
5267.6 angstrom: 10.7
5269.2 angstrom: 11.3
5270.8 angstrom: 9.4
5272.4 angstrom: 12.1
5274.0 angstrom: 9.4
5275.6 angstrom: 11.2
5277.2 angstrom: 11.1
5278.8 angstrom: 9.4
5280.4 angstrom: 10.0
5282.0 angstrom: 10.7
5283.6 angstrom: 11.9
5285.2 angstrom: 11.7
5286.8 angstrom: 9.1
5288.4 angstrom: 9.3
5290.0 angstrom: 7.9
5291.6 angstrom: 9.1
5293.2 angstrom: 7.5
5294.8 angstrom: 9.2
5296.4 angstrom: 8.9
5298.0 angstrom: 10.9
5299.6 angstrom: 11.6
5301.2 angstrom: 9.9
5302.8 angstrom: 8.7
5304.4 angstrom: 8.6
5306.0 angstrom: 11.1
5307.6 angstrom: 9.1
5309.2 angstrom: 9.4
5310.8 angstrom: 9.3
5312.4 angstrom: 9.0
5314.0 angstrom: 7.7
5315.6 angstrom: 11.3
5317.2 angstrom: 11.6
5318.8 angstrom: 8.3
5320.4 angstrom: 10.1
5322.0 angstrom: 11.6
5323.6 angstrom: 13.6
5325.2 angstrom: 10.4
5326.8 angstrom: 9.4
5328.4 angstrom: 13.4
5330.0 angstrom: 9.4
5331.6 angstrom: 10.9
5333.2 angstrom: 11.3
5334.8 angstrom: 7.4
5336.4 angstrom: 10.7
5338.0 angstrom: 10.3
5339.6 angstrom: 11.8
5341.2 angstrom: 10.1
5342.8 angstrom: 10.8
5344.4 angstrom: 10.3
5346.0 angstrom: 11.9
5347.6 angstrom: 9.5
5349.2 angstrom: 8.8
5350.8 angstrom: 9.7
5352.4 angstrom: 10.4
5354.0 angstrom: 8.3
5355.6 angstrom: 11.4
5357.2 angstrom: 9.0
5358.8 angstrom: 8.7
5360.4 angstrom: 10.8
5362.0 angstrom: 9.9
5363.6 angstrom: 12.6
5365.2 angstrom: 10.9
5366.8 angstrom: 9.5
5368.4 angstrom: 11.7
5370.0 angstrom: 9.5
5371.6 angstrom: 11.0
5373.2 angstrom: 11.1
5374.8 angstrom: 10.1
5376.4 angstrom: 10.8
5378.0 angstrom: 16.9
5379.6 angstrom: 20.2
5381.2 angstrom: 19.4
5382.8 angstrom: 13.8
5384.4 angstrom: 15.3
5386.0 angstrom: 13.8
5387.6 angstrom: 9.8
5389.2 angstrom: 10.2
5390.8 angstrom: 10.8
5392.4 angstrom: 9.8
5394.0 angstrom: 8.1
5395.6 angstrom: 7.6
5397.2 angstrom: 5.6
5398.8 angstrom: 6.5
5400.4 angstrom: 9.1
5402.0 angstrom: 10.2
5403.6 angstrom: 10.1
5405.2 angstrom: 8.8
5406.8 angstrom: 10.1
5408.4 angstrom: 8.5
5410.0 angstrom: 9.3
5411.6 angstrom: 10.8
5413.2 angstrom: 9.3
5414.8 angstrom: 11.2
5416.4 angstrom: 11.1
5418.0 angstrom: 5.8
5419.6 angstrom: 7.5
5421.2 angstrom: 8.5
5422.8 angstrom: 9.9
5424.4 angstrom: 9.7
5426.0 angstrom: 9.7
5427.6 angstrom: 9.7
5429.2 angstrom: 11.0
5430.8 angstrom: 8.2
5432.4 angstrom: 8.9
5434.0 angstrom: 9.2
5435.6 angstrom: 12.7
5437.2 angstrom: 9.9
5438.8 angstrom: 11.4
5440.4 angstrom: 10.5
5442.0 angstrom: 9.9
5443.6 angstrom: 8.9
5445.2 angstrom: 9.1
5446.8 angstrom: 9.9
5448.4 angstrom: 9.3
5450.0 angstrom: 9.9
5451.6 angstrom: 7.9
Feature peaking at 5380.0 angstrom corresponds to [O III]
